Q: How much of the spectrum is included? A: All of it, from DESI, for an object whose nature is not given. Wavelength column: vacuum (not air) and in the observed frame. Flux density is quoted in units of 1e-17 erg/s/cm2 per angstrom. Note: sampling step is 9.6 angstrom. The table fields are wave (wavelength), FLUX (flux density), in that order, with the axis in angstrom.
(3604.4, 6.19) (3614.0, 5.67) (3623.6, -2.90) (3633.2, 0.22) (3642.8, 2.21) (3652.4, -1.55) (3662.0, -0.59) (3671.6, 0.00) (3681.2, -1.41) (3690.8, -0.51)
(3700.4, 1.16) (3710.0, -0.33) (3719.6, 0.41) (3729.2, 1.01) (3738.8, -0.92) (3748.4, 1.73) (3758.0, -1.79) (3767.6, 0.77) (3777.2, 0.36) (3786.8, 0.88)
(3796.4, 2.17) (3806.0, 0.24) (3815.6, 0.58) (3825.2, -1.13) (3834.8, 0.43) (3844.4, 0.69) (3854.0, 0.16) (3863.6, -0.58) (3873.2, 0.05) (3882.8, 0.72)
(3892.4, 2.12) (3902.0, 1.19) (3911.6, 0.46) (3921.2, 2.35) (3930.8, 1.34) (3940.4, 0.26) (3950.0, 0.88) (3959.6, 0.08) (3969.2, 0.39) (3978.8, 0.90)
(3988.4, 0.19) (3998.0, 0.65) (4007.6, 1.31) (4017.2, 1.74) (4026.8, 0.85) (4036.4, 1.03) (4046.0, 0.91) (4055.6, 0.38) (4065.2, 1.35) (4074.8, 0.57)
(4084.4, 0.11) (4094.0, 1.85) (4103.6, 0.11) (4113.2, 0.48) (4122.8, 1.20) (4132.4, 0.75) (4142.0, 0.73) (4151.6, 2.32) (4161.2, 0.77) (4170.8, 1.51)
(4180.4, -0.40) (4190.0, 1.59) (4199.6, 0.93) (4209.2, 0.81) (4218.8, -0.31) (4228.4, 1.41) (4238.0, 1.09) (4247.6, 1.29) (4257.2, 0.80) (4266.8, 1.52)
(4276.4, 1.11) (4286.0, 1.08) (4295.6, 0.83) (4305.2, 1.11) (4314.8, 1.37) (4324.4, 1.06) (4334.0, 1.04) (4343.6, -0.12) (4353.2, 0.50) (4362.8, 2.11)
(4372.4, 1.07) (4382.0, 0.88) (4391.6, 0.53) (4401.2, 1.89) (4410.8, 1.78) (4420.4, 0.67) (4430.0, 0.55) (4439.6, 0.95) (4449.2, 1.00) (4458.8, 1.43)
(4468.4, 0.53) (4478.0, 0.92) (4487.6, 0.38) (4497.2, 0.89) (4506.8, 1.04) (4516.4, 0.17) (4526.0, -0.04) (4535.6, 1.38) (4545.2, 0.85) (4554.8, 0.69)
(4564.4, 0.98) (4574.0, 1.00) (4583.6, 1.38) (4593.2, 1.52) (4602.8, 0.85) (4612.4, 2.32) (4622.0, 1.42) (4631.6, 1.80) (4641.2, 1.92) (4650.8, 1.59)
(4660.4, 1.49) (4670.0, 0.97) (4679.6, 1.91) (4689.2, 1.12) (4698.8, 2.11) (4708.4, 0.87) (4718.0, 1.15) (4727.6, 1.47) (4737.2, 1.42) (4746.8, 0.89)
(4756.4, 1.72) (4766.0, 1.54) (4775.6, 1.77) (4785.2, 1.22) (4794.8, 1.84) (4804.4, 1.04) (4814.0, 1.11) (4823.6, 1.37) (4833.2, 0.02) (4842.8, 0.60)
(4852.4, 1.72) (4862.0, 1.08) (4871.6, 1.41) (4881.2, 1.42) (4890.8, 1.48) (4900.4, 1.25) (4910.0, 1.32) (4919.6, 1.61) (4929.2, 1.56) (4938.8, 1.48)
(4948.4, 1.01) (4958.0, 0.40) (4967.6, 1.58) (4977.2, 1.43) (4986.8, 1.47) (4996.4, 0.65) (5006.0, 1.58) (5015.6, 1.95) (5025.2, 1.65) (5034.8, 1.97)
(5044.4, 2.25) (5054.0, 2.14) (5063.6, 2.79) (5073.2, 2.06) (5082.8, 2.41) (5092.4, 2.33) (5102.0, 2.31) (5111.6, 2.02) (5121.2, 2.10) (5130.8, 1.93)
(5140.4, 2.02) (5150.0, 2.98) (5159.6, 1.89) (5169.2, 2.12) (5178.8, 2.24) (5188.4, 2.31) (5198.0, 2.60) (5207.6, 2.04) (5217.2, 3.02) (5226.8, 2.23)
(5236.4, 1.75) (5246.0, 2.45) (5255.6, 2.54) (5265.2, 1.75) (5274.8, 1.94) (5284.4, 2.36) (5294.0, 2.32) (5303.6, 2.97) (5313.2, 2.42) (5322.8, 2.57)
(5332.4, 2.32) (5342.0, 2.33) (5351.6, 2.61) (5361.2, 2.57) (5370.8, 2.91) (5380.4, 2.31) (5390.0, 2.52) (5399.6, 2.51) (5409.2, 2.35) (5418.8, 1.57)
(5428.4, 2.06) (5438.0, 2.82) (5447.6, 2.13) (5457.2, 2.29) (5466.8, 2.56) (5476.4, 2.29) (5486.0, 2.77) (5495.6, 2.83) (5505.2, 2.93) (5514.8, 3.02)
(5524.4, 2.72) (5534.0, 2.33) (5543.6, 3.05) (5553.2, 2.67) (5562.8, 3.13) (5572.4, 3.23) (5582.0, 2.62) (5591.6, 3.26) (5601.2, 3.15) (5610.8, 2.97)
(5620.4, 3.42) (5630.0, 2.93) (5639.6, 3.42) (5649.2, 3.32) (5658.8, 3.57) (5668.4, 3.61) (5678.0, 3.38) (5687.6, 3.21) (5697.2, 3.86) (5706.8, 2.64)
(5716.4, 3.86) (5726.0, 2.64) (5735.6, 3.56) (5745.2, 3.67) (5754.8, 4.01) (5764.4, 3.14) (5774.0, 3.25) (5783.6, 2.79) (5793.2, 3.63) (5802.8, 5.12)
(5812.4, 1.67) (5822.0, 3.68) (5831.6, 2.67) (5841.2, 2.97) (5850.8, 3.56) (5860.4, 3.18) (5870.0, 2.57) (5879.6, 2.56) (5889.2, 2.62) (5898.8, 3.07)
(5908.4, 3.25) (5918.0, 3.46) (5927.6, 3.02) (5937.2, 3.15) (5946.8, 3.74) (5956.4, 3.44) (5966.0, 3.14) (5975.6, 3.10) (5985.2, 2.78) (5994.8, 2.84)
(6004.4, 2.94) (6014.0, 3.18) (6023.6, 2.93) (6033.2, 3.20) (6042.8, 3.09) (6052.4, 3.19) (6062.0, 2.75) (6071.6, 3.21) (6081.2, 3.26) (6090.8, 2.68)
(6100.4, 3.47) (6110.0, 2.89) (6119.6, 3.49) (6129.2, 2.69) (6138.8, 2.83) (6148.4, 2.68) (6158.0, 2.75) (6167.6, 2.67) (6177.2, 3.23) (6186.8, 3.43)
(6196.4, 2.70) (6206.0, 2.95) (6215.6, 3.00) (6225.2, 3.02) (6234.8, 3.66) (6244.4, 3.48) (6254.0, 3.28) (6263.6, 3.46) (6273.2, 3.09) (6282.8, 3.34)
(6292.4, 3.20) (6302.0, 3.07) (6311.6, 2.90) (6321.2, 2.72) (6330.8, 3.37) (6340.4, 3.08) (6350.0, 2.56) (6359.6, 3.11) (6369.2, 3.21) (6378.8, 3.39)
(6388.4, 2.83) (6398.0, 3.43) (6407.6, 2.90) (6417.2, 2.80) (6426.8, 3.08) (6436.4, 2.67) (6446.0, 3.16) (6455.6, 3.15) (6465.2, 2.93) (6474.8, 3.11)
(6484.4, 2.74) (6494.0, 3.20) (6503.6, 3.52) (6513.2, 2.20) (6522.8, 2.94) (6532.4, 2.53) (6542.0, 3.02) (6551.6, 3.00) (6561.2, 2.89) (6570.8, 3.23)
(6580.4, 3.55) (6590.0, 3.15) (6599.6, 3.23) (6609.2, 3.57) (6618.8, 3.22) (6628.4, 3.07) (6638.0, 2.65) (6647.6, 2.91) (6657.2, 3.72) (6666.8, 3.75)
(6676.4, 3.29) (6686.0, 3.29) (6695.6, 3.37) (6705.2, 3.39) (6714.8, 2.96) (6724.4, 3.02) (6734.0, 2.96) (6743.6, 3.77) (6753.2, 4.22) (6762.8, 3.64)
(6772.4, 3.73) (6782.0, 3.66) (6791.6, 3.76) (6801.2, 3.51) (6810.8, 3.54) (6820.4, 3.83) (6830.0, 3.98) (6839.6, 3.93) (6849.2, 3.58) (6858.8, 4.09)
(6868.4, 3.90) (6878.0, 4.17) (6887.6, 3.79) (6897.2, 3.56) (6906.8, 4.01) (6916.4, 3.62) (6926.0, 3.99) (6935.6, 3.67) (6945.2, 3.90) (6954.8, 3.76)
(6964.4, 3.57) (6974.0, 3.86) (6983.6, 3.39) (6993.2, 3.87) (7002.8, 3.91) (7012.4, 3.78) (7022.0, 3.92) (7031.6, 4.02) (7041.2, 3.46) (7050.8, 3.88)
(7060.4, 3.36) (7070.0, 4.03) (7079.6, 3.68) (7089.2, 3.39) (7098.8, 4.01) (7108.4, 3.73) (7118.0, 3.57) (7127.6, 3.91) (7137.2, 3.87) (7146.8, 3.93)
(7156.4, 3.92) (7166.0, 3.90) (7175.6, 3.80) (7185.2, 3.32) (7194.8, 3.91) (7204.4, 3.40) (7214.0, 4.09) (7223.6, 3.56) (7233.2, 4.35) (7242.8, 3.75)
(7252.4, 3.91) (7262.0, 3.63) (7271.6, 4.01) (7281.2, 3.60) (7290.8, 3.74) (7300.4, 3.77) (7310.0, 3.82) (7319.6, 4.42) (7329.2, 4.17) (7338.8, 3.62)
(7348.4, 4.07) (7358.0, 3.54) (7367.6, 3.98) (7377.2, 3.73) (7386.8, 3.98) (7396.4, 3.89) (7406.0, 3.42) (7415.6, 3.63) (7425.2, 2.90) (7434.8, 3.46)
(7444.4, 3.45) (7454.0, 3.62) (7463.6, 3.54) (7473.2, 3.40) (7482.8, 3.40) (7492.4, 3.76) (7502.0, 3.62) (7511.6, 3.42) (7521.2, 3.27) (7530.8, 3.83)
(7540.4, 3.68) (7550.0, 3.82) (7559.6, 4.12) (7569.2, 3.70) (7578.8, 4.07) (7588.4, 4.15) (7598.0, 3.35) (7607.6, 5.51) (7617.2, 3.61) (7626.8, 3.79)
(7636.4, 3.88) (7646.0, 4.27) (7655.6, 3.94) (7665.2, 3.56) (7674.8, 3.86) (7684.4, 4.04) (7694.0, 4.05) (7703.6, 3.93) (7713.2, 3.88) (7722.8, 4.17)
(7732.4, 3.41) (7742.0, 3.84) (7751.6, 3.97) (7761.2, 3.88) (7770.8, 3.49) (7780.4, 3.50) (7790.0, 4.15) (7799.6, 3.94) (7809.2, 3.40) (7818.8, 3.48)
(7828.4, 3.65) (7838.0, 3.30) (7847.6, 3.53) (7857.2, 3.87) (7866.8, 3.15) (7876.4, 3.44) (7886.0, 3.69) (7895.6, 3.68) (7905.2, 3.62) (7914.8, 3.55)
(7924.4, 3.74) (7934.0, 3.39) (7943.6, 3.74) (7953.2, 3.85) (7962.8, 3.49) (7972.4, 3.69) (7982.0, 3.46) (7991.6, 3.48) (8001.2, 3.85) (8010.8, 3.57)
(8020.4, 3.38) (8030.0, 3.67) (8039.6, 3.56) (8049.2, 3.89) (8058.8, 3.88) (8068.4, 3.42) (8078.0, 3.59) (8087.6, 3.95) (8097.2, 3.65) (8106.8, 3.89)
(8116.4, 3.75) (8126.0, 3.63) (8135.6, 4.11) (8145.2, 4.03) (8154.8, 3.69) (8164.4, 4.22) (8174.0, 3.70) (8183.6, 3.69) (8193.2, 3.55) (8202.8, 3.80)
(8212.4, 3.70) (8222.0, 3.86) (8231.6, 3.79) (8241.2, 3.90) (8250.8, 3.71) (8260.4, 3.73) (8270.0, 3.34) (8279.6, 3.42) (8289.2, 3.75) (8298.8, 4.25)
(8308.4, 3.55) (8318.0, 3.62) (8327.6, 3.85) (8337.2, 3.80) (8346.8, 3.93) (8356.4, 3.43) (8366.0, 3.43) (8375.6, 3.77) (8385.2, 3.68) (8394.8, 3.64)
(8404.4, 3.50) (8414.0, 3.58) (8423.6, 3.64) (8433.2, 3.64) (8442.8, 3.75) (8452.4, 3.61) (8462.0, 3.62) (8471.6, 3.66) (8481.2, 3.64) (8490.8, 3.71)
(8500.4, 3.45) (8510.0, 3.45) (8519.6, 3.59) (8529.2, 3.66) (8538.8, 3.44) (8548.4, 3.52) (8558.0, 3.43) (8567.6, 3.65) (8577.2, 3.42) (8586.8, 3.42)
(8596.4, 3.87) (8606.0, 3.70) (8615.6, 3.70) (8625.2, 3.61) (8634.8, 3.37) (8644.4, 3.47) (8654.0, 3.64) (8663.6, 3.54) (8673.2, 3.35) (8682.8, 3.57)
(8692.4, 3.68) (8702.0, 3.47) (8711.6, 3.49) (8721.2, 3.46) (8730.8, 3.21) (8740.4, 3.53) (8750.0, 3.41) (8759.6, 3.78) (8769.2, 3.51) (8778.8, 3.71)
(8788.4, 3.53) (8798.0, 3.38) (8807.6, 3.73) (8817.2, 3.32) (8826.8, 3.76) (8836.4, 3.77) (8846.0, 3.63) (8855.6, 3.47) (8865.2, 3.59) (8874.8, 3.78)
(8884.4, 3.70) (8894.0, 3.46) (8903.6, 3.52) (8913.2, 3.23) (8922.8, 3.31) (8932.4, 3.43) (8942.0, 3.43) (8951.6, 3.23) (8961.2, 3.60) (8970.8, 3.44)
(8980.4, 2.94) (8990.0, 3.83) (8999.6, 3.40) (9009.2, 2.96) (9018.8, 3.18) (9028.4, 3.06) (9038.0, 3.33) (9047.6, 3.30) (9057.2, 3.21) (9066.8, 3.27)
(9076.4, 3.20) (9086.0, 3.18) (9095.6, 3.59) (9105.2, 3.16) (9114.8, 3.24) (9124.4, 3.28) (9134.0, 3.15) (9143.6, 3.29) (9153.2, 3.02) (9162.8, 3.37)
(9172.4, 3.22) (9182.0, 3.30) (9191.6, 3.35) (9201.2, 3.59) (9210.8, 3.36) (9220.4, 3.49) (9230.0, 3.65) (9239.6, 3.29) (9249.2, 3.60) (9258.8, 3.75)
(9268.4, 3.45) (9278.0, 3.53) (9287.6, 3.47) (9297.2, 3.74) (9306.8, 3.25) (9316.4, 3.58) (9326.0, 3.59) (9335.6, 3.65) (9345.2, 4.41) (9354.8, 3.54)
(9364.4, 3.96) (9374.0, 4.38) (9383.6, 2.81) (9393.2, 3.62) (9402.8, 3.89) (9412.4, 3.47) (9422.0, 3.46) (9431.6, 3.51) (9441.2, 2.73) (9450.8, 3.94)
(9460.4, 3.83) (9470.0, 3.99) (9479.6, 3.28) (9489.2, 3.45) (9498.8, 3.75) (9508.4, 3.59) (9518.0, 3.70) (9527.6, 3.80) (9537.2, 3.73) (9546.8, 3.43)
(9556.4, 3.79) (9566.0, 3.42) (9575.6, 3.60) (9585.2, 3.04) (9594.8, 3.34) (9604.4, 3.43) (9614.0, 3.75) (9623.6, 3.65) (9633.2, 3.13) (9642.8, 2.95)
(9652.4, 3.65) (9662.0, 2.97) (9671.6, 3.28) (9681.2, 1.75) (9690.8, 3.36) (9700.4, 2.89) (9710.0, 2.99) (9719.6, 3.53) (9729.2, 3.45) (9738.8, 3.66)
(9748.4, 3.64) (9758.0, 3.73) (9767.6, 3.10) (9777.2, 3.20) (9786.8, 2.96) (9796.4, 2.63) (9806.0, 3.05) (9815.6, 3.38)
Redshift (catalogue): 0.26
